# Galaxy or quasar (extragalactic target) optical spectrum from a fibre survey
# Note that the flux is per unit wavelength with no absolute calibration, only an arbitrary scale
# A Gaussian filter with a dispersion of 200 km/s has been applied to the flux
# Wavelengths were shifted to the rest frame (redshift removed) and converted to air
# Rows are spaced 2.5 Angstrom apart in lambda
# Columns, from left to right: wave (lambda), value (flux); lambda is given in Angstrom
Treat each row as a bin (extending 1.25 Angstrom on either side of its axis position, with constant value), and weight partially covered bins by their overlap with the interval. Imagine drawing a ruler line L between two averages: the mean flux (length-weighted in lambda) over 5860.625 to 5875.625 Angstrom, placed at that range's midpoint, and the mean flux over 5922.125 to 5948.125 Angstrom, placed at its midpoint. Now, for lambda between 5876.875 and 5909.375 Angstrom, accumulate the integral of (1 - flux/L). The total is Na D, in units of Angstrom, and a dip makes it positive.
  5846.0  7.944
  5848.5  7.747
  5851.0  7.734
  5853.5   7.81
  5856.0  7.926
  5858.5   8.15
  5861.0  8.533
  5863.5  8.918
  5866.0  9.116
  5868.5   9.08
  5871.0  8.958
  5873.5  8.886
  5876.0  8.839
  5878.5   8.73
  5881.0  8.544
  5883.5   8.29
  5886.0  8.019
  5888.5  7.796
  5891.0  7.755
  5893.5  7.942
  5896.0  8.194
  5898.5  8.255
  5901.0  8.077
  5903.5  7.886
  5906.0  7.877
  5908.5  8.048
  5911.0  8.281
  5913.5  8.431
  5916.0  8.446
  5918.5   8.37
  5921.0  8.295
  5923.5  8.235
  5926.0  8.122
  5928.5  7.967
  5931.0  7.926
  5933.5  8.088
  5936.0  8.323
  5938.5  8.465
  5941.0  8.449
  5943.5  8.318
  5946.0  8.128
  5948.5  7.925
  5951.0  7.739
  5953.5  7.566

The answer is 2.0 Angstrom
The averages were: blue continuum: 8.93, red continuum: 8.19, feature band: 8.12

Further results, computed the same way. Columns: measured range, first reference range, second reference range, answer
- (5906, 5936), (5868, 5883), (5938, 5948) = 0.96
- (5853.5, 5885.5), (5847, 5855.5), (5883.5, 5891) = -3.05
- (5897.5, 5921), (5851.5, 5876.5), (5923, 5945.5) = 0.43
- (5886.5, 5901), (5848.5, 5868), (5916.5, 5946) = 0.48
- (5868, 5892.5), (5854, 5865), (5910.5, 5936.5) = -0.44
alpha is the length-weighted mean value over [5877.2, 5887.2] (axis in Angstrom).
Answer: 8.4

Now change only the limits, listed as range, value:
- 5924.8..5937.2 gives 8.08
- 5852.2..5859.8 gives 7.96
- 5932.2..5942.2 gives 8.33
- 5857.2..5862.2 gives 8.34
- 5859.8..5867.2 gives 8.86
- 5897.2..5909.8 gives 8.03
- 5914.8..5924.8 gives 8.33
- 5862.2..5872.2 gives 9.02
